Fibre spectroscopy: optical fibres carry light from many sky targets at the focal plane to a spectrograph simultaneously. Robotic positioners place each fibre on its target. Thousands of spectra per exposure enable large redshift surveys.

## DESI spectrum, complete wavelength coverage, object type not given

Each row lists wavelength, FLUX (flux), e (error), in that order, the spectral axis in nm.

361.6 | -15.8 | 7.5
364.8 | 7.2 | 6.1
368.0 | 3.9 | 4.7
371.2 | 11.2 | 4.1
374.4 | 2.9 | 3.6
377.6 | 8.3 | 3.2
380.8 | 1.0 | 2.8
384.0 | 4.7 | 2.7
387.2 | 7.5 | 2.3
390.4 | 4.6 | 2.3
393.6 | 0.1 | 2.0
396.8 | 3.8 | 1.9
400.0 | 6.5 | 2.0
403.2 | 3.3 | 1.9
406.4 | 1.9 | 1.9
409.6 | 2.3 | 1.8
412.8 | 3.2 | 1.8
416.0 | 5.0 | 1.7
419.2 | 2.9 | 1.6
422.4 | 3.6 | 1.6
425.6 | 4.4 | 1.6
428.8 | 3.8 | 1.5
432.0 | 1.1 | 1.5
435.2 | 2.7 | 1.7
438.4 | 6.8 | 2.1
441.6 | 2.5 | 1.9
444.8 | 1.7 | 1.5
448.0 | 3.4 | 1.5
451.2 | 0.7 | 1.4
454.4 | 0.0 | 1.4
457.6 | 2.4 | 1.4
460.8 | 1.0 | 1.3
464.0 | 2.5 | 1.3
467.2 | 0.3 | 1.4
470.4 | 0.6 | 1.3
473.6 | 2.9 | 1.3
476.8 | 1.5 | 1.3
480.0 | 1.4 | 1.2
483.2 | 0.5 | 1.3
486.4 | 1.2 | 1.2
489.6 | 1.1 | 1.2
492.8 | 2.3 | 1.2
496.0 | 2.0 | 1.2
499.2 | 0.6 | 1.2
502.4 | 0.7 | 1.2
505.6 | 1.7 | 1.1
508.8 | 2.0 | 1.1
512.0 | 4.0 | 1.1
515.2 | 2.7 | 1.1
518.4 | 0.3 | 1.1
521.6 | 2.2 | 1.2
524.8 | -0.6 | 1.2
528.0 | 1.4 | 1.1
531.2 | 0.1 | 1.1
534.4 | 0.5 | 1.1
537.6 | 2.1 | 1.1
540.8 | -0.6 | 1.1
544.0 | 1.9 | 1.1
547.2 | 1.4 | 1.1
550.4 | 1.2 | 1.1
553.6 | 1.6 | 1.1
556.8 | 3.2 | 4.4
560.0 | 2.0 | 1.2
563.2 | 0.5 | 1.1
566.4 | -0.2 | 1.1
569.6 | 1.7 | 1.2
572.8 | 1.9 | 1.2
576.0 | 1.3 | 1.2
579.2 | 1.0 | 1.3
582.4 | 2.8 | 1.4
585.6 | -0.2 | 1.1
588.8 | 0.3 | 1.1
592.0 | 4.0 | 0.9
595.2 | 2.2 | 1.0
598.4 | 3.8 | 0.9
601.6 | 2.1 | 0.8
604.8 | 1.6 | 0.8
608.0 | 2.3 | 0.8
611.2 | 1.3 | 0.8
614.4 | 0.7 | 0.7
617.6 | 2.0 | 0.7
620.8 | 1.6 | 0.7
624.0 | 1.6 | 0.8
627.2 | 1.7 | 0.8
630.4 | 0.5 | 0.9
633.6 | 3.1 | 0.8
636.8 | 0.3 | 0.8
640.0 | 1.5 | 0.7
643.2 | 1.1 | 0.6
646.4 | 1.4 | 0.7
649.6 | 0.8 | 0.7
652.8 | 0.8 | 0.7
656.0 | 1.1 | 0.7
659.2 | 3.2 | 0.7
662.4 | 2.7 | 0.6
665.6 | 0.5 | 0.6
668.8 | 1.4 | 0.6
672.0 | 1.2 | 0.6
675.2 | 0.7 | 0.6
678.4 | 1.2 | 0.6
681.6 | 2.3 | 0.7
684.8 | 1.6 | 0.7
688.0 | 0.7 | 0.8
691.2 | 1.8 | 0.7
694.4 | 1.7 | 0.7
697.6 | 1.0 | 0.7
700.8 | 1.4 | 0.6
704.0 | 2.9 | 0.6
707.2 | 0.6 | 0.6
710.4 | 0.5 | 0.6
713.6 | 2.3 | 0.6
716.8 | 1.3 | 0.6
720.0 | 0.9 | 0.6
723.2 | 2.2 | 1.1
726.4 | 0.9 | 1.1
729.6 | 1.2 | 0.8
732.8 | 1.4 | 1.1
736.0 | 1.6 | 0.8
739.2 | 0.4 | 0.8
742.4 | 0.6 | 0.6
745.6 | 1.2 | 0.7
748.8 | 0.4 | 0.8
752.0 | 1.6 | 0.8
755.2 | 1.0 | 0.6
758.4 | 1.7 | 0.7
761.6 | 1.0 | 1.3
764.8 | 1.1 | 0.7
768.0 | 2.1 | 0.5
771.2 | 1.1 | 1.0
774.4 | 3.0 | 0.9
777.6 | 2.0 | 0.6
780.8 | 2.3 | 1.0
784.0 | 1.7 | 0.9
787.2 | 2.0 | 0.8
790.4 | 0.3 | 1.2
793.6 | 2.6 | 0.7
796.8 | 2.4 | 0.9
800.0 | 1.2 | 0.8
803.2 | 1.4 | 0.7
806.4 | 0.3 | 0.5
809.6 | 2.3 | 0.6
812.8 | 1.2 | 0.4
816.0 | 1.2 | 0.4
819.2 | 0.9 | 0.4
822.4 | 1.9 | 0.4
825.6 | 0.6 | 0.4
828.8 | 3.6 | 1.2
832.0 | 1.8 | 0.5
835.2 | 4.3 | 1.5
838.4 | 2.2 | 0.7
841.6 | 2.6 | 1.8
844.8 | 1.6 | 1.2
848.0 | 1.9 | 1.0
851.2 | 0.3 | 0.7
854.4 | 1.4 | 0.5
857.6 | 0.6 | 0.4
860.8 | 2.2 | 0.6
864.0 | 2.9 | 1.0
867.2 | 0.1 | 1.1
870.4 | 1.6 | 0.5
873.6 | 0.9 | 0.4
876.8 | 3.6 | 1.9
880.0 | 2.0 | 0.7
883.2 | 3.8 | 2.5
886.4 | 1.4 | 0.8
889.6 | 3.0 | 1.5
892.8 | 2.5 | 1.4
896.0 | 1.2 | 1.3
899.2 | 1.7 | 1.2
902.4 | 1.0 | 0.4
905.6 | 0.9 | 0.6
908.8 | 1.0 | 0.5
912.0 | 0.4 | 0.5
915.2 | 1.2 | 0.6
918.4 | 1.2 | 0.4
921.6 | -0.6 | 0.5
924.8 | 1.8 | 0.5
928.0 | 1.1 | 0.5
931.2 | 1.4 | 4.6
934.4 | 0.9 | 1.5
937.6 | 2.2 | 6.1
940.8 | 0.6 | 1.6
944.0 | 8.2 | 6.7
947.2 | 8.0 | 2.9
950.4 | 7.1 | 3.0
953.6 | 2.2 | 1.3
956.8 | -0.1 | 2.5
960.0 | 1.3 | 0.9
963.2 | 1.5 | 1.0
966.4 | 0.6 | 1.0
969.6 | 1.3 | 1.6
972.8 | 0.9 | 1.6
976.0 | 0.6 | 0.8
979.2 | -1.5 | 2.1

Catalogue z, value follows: 0.370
